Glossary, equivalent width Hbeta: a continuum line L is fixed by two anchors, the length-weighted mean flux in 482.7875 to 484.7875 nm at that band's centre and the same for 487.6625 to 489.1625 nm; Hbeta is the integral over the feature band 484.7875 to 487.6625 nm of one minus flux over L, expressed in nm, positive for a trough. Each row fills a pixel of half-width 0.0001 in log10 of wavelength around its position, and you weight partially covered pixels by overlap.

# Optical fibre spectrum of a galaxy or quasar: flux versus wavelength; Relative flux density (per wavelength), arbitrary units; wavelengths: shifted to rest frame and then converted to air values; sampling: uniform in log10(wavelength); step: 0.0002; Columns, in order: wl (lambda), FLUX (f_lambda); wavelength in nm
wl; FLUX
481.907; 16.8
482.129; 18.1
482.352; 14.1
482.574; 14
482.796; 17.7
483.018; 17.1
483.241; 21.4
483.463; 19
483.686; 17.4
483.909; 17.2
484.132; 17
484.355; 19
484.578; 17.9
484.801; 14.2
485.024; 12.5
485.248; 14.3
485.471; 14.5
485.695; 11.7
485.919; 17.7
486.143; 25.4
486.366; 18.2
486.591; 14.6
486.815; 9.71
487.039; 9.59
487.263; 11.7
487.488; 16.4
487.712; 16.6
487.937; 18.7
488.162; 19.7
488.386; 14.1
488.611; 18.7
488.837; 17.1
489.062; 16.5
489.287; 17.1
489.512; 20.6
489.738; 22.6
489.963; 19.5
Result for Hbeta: 0.48 nm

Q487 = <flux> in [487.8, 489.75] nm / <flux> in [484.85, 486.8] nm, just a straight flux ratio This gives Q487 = 1.15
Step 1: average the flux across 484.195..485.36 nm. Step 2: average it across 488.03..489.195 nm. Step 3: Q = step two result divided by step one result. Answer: 1.1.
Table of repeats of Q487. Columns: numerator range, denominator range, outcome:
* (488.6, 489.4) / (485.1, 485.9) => 1.23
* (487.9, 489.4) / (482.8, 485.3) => 1.02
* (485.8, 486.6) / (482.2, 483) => 1.25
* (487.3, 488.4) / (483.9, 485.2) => 1.05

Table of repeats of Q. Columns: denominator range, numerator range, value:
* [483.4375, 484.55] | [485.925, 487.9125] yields 0.87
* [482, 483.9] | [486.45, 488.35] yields 0.85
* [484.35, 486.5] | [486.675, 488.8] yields 0.92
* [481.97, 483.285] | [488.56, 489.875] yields 1.12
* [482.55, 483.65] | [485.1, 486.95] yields 0.86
